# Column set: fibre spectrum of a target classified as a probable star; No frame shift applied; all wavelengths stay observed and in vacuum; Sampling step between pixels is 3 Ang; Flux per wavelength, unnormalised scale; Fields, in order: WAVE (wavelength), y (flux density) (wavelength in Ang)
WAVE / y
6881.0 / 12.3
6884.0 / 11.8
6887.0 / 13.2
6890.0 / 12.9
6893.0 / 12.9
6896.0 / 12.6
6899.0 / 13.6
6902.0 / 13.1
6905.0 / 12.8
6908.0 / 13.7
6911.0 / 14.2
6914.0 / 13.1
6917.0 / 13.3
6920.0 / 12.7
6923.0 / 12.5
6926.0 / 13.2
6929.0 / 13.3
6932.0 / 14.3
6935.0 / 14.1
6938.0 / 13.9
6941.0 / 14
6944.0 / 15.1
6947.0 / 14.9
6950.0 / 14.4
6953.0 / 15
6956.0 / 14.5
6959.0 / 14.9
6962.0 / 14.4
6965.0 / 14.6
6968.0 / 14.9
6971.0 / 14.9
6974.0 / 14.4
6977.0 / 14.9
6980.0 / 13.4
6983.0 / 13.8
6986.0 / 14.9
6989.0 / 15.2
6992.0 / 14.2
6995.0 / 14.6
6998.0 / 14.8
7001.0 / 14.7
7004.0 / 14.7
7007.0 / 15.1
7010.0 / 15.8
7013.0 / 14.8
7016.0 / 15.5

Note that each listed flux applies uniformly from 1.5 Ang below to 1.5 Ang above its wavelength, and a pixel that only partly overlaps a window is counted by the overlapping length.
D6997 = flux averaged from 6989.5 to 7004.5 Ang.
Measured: 14.6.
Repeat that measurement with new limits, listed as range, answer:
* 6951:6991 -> 14.6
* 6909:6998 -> 14.2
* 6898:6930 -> 13.2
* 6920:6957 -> 14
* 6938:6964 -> 14.6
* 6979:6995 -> 14.4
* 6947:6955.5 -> 14.7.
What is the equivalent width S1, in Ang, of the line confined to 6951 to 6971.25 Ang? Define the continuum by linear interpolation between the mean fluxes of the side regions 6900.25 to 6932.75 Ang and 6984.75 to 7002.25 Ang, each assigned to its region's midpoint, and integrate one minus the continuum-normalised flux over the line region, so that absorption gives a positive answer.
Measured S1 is -0.9 Ang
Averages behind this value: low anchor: 13.3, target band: 14.7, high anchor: 14.7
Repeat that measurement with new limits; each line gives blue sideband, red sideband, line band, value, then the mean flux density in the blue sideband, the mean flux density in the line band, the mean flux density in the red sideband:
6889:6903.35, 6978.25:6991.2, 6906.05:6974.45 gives -2.0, 13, 14.1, 14.3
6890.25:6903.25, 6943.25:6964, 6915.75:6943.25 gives 1.0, 13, 13.5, 14.7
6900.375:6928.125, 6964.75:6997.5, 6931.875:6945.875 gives -0.6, 13.2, 14.3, 14.5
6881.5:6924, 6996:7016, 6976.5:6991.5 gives 0.2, 13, 14.4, 15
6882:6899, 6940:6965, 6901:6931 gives 0.7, 12.8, 13.2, 14.7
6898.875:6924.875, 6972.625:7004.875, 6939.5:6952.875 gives -0.8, 13.2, 14.6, 14.5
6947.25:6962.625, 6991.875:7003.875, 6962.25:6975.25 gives 0.0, 14.7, 14.7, 14.6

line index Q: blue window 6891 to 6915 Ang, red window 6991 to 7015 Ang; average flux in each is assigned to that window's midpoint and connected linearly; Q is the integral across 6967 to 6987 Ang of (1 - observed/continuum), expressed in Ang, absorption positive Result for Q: 0.0 Ang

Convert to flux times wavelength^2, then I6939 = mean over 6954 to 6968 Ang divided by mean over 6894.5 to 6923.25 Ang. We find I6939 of 1.13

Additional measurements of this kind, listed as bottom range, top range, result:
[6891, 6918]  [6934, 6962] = 1.11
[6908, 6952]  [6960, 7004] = 1.07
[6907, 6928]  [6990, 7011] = 1.15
